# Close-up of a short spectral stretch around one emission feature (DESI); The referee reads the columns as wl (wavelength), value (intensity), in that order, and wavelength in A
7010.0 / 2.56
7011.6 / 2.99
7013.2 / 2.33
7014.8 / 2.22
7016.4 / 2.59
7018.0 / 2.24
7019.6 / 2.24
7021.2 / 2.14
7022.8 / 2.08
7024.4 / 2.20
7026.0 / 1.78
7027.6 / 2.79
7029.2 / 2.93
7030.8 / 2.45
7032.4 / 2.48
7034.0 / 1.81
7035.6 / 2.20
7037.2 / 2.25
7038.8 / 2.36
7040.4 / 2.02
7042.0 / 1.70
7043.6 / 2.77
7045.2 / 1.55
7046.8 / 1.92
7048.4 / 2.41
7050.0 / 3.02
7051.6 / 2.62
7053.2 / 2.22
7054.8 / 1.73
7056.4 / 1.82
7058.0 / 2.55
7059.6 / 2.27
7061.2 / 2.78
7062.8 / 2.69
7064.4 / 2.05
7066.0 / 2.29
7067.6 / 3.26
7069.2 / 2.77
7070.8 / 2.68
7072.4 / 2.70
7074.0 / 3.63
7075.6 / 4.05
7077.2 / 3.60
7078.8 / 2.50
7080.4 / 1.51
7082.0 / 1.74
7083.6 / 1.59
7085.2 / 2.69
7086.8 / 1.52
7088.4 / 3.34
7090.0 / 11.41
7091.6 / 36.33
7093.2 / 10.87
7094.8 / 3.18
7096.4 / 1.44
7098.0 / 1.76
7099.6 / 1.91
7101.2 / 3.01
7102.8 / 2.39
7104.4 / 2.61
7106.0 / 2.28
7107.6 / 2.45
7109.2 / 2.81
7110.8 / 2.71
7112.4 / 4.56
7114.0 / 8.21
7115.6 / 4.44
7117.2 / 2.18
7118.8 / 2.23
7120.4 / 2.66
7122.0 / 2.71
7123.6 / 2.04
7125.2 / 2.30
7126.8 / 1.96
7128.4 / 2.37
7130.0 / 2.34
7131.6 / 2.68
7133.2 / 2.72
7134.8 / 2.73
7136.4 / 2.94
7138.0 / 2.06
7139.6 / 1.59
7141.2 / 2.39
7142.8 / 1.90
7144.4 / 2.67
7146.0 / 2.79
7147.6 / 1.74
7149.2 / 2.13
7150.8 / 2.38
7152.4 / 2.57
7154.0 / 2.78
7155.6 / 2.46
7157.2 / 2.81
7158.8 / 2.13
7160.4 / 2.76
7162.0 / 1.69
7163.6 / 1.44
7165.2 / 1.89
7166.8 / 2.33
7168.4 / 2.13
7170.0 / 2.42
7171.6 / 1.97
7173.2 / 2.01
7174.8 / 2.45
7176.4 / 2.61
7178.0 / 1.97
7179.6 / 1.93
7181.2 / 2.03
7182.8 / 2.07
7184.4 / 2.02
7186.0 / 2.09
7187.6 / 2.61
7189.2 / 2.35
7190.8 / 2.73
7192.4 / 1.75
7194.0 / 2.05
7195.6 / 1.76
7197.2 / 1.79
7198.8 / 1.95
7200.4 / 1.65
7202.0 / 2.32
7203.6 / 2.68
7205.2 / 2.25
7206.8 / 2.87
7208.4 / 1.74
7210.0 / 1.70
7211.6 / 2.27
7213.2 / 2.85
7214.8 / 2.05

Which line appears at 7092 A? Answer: H-alpha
